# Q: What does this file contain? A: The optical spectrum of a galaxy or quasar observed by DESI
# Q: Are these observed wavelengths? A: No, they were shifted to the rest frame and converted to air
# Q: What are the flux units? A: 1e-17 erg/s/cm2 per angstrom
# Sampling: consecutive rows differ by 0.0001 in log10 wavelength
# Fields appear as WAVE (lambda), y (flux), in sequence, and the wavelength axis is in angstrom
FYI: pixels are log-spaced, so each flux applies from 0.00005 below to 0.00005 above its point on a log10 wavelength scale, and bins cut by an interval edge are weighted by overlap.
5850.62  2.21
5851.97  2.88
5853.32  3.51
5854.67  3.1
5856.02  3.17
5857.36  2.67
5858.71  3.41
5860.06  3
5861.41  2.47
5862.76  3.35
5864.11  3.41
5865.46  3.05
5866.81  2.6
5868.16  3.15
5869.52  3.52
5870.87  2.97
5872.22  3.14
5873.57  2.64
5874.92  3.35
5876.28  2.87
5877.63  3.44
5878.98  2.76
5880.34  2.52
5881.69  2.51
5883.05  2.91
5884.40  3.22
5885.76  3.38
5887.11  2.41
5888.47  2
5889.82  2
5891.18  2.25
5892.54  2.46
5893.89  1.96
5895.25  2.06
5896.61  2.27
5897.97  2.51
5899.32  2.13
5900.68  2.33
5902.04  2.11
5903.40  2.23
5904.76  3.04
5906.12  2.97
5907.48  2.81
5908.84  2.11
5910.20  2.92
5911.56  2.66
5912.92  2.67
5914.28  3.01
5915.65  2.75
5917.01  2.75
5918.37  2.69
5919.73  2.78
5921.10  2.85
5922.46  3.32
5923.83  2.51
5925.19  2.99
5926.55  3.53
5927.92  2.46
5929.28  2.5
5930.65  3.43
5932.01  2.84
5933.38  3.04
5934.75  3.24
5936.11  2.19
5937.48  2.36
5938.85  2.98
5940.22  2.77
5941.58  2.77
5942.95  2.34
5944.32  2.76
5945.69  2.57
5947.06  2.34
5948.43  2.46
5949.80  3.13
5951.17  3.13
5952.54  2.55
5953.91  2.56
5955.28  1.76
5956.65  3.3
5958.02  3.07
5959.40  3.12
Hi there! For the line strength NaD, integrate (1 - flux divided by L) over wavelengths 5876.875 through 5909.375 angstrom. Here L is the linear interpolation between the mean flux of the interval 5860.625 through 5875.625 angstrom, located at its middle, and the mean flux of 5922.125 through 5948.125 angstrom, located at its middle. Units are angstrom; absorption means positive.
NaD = 4.8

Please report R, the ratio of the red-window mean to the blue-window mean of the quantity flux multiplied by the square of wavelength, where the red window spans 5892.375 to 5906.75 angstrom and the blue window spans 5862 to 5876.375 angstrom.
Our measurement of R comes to 0.77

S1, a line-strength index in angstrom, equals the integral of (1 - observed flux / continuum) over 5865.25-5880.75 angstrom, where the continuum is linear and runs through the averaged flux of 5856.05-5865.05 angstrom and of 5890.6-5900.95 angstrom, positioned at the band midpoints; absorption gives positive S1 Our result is -1.3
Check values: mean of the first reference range 3.06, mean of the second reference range 2.24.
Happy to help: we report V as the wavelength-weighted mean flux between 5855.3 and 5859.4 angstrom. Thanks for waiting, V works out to 3.09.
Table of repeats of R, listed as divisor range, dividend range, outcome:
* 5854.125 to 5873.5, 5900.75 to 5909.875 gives 0.84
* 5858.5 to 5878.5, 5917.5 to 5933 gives 0.96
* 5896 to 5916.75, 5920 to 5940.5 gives 1.12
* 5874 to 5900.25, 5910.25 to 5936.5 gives 1.12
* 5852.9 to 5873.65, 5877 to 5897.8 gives 0.83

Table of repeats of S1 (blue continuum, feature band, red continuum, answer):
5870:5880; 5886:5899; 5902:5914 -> 2.6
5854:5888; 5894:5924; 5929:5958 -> 2.6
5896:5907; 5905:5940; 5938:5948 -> -3.7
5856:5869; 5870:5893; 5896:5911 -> 0.2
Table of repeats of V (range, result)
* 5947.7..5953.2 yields 2.81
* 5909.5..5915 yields 2.81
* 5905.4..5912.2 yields 2.7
